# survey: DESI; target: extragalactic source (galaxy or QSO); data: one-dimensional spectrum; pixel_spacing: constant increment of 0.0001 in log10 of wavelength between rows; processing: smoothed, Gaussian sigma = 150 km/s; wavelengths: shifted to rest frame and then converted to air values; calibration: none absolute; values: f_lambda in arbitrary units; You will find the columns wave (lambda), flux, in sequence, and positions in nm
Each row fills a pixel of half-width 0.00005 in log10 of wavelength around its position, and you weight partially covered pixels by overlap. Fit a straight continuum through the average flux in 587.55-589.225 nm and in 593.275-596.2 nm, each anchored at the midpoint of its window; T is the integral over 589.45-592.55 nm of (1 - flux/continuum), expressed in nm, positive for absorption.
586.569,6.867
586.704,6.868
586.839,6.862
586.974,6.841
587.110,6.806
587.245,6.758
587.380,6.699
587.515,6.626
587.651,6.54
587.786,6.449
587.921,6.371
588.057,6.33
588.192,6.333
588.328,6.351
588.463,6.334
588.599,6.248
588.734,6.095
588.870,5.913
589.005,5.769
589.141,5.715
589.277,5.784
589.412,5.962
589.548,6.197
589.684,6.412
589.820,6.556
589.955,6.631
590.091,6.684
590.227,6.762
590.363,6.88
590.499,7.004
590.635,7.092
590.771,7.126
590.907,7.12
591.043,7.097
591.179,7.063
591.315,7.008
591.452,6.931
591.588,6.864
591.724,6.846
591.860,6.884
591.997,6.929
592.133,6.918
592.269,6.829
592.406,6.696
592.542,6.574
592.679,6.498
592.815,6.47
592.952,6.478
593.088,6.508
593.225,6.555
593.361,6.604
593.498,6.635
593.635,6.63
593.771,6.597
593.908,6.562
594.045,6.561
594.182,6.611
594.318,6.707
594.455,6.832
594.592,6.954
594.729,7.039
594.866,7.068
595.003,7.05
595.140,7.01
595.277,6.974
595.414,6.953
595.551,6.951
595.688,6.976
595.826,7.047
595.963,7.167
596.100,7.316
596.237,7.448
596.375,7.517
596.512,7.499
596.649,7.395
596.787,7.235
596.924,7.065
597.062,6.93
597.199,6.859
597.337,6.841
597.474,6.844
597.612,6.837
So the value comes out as -0.17 nm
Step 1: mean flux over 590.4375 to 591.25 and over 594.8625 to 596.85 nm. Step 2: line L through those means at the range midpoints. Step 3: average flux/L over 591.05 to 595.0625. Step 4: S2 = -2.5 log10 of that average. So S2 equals 0.06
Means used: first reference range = 7.09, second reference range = 7.18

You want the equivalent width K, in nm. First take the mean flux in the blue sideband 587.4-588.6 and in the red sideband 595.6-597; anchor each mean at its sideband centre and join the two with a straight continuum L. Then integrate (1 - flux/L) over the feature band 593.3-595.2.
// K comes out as 0.07 nm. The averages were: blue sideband 6.42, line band 6.77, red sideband 7.26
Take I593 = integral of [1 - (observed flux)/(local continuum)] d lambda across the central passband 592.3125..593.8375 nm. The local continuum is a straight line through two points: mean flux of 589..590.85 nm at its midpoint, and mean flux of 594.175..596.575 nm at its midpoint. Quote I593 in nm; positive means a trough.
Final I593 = 0.058 nm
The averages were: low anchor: 6.5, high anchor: 7.07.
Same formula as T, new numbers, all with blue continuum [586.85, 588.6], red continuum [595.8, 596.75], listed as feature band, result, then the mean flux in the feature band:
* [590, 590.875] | -0.02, 6.92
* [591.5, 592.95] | 0.05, 6.74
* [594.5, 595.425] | 0.03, 7.01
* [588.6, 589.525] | 0.10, 5.92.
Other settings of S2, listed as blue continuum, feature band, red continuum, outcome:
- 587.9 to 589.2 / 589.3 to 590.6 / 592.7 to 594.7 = -0.05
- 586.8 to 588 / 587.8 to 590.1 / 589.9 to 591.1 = 0.10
